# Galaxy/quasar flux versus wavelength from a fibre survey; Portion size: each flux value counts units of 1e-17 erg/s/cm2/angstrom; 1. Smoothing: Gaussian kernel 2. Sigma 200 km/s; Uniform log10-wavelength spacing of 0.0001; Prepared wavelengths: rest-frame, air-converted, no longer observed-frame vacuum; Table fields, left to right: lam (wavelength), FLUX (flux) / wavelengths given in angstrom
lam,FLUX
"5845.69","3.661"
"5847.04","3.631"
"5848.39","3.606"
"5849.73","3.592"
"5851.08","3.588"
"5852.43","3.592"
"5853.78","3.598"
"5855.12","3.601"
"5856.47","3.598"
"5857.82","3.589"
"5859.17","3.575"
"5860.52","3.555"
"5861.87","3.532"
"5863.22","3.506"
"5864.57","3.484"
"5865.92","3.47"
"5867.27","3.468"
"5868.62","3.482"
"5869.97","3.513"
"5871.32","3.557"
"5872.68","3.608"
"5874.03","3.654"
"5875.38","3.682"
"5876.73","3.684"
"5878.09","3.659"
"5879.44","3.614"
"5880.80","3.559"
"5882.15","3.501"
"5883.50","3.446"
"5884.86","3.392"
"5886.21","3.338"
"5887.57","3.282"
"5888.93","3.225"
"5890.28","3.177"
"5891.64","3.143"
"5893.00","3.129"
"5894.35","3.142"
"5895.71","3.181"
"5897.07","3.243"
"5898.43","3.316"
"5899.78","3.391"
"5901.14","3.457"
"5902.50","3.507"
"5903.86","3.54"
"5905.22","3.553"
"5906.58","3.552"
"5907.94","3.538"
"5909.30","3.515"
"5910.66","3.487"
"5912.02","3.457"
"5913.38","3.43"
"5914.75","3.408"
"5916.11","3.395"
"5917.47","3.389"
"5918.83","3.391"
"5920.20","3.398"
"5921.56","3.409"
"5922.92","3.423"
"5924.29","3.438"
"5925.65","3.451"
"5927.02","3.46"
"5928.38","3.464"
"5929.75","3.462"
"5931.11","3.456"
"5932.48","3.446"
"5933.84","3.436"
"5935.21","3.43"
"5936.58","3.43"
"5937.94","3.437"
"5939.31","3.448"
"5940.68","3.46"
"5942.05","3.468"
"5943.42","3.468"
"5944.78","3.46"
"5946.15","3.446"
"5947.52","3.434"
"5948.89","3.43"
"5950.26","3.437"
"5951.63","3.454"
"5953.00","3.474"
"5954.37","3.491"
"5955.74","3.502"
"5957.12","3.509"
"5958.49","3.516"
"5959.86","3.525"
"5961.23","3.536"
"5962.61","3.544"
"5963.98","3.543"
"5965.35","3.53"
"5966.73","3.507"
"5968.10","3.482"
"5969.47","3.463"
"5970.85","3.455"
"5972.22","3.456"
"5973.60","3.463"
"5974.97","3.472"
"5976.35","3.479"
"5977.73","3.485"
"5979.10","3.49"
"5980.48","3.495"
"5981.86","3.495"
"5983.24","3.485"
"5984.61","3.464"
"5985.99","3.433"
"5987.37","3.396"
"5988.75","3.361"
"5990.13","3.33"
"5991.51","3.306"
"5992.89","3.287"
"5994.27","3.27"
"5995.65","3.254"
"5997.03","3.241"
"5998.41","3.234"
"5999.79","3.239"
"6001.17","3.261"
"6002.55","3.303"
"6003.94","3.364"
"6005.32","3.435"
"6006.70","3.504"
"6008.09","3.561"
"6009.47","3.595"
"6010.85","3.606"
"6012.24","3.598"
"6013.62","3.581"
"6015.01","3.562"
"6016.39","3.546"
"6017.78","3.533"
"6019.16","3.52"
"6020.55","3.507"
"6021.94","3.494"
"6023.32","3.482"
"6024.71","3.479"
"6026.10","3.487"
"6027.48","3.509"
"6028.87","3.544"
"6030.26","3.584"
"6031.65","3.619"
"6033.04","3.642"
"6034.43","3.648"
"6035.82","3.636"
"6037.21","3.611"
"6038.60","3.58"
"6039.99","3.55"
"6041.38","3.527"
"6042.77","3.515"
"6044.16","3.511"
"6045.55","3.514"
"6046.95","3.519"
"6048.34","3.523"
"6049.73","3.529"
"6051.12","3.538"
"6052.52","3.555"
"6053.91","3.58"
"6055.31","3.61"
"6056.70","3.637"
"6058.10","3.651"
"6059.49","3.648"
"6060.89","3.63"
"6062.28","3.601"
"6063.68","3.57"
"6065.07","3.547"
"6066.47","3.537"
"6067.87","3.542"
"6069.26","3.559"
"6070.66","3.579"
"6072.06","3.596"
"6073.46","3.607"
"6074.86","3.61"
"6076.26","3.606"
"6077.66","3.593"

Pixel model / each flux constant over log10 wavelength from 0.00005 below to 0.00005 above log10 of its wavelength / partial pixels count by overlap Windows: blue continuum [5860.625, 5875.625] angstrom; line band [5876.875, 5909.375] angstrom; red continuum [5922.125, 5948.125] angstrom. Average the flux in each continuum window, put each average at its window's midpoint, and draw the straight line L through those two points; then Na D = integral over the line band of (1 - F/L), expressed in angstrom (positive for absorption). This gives 1.0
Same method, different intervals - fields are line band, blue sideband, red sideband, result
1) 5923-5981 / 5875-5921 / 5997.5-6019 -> -0.6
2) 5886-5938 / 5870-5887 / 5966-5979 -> 2.0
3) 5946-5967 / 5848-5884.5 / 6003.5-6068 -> 0.4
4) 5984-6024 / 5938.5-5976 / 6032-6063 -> 1.2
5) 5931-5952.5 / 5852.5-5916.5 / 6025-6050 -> 0.3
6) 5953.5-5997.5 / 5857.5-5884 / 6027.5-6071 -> 1.5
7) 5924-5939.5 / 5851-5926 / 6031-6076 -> 0.2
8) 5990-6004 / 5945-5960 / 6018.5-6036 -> 1.0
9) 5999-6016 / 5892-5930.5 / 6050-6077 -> 0.3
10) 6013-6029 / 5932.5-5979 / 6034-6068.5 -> 0.1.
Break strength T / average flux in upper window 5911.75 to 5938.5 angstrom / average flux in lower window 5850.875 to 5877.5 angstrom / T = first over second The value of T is 0.96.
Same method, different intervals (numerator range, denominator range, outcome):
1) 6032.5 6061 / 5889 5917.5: 1.06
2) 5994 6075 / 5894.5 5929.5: 1.03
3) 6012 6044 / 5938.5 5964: 1.02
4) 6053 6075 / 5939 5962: 1.03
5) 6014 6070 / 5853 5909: 1.03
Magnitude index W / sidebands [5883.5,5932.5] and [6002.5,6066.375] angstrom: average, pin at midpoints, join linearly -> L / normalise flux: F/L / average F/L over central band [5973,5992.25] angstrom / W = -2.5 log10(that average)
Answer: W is 0.01 mag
